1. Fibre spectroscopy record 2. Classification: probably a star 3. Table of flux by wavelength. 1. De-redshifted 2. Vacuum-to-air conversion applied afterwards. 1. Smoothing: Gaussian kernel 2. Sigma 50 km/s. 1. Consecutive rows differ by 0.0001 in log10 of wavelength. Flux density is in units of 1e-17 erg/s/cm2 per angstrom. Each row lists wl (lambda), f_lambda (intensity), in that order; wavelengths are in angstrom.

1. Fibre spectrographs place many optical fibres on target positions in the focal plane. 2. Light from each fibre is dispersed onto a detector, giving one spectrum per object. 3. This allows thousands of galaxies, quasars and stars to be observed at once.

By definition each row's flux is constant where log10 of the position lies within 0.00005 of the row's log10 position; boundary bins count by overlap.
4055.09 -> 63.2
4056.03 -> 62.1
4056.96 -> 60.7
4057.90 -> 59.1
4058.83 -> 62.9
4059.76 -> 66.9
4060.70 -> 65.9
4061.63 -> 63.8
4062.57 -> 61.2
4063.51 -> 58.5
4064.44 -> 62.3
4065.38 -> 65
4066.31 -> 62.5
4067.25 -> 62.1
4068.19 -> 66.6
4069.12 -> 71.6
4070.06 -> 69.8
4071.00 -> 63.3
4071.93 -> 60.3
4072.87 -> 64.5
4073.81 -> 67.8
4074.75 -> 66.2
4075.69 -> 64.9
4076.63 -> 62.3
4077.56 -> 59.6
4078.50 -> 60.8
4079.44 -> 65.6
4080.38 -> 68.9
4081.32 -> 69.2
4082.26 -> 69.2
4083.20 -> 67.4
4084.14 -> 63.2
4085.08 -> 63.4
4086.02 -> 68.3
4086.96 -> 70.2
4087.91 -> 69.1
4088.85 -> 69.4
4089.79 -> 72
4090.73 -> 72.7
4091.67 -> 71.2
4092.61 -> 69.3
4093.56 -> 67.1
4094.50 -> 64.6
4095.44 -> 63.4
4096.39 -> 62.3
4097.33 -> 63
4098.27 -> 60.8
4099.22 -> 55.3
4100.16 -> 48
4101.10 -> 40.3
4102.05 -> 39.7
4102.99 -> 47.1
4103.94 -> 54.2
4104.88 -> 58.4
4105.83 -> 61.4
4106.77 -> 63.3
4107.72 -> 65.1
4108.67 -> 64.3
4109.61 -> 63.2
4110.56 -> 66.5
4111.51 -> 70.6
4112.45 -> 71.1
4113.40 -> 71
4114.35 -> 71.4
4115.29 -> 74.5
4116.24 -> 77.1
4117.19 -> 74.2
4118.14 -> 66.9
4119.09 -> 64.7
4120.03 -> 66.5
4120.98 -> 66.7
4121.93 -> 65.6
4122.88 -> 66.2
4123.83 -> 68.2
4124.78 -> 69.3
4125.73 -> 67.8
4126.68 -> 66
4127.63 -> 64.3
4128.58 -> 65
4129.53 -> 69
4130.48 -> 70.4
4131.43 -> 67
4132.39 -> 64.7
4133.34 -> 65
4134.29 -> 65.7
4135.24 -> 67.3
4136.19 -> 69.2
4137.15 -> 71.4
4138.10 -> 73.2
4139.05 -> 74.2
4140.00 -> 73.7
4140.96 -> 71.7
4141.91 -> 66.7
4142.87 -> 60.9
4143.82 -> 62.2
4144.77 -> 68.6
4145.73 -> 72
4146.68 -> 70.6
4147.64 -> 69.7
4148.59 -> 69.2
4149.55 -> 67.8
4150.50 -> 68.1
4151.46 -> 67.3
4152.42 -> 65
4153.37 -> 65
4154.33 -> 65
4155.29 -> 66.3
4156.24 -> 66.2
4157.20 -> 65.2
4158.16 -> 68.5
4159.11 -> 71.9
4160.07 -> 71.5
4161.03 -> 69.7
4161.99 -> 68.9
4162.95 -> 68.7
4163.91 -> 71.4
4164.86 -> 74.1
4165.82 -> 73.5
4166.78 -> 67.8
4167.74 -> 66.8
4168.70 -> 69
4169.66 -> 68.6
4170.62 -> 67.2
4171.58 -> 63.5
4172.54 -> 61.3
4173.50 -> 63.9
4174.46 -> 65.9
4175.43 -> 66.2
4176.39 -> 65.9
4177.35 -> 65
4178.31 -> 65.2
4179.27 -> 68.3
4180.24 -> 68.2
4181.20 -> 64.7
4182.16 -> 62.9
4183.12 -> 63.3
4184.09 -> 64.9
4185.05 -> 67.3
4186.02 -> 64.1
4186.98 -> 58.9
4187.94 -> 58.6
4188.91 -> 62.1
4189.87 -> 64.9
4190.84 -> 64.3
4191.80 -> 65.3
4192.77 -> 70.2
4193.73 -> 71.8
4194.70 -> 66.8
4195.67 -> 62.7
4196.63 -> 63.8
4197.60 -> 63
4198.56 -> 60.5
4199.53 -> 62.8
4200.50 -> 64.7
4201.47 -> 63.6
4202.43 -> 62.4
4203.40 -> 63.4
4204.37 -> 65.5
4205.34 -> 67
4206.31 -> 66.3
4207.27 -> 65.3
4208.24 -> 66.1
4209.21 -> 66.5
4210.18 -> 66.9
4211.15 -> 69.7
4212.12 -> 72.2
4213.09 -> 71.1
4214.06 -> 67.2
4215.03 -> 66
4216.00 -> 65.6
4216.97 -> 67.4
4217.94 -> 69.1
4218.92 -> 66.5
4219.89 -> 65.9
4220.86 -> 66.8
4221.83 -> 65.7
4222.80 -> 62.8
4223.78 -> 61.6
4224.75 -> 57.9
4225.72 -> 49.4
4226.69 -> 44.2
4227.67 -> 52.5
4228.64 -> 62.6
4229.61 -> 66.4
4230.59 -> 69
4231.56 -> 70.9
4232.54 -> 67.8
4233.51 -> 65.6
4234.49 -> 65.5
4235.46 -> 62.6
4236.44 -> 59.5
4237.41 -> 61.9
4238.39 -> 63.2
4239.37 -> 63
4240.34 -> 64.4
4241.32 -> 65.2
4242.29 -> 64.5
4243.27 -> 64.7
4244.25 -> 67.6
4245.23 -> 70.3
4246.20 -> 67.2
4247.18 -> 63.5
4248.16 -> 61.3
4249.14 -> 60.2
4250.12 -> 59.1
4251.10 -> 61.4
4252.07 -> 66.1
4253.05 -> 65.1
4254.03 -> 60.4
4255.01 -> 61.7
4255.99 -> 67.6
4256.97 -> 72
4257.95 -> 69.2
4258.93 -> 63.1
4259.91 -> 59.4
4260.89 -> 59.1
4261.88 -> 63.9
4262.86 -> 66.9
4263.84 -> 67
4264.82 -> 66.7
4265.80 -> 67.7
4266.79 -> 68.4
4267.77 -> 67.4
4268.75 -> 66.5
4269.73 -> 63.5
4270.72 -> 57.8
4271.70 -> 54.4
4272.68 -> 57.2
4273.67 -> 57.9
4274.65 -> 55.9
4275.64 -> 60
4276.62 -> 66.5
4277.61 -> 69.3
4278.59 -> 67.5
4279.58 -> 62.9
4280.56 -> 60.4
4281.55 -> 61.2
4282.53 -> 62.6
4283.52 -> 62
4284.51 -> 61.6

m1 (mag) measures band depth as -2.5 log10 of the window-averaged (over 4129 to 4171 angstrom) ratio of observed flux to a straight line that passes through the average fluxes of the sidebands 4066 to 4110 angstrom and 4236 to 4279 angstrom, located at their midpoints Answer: -0.084 mag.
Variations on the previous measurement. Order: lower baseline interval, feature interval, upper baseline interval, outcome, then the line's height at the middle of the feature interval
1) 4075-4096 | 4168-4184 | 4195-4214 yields 0.005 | 65.8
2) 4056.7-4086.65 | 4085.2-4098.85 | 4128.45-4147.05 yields -0.023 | 65.8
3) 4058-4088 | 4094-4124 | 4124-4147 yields 0.065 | 66.8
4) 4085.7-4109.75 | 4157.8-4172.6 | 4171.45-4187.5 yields -0.081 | 64.2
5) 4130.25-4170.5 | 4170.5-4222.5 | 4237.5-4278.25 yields 0.017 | 66.5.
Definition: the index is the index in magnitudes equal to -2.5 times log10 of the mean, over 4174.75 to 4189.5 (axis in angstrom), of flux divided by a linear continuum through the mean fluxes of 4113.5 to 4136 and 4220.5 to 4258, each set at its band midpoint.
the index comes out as 0.02 mag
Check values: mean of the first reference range 68.1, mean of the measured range 64.4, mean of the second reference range 63.3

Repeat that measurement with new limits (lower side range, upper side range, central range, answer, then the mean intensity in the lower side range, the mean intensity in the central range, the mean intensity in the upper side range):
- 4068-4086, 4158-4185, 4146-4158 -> -0.004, 65.6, 67.2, 67.4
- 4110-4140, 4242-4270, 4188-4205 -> 0.037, 68.8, 64.4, 64.9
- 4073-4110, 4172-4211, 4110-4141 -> -0.088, 62.9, 68.9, 64.8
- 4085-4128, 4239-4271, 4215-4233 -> 0.029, 64.7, 63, 64.7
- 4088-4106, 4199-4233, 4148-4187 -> -0.071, 60.2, 67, 64.5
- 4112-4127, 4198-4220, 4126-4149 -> 0.006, 69.2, 68.2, 66.2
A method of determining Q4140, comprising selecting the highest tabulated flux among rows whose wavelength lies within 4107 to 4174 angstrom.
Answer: 77.1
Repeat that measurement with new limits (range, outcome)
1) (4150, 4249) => 74.1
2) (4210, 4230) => 72.2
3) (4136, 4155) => 74.2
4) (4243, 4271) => 72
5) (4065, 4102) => 72.7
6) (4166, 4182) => 69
